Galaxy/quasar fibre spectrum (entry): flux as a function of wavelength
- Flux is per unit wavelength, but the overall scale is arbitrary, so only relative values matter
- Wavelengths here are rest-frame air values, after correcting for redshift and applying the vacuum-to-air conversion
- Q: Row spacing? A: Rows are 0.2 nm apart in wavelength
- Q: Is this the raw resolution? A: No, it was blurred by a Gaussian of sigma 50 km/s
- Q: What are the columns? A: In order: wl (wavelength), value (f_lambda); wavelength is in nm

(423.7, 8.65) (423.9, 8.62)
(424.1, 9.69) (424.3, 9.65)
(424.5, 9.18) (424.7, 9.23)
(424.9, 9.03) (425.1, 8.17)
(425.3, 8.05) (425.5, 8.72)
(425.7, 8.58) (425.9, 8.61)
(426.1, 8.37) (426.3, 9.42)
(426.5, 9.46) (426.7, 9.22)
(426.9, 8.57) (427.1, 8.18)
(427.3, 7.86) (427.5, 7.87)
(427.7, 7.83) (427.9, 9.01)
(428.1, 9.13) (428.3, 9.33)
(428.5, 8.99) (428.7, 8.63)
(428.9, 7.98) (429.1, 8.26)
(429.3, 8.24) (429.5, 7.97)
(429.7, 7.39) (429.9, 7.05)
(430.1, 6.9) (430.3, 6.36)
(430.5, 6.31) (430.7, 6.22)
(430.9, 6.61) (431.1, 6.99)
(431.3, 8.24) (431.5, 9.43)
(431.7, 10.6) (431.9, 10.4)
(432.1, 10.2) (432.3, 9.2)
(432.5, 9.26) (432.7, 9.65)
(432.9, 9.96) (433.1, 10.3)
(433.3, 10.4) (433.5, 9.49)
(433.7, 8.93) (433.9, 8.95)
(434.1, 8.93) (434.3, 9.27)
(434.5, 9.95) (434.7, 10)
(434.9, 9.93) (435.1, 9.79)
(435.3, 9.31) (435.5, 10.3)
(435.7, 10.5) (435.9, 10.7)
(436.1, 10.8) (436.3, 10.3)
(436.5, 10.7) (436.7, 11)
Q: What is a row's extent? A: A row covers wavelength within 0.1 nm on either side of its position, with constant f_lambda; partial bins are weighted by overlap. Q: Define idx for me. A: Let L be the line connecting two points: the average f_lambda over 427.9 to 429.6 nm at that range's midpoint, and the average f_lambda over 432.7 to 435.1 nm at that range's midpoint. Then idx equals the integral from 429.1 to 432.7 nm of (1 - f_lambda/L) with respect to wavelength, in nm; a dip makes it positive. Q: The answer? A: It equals 0.37 nm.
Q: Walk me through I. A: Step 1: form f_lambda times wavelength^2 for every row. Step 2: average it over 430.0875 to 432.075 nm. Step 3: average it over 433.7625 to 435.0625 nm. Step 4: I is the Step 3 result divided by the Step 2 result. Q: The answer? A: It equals 1.22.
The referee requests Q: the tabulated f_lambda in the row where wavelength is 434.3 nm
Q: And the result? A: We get 9.27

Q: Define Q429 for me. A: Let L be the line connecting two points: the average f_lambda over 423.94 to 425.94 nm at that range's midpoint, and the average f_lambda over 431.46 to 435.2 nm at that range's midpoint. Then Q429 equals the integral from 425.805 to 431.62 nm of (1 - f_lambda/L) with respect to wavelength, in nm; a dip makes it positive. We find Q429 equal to 0.73 nm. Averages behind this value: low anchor 8.89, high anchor 9.72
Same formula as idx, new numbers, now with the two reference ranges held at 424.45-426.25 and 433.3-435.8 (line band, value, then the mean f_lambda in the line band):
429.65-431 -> 0.37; 6.67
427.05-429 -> 0.10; 8.49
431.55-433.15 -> -0.09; 9.92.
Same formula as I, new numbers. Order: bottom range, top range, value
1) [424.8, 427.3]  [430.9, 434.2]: 1.11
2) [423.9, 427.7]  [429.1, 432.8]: 0.96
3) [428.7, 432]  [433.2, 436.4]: 1.28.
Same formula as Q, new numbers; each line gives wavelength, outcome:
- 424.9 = 9.03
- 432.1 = 10.2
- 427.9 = 9.01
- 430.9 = 6.61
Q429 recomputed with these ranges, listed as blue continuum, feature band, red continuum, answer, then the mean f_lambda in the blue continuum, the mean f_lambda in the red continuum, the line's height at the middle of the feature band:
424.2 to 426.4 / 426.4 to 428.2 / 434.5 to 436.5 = 0.102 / 8.82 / 10.2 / 9.09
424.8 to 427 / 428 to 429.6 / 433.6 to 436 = 0.087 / 8.75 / 9.71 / 9.06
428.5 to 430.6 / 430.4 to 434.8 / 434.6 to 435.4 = -0.121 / 7.58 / 9.76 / 8.8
